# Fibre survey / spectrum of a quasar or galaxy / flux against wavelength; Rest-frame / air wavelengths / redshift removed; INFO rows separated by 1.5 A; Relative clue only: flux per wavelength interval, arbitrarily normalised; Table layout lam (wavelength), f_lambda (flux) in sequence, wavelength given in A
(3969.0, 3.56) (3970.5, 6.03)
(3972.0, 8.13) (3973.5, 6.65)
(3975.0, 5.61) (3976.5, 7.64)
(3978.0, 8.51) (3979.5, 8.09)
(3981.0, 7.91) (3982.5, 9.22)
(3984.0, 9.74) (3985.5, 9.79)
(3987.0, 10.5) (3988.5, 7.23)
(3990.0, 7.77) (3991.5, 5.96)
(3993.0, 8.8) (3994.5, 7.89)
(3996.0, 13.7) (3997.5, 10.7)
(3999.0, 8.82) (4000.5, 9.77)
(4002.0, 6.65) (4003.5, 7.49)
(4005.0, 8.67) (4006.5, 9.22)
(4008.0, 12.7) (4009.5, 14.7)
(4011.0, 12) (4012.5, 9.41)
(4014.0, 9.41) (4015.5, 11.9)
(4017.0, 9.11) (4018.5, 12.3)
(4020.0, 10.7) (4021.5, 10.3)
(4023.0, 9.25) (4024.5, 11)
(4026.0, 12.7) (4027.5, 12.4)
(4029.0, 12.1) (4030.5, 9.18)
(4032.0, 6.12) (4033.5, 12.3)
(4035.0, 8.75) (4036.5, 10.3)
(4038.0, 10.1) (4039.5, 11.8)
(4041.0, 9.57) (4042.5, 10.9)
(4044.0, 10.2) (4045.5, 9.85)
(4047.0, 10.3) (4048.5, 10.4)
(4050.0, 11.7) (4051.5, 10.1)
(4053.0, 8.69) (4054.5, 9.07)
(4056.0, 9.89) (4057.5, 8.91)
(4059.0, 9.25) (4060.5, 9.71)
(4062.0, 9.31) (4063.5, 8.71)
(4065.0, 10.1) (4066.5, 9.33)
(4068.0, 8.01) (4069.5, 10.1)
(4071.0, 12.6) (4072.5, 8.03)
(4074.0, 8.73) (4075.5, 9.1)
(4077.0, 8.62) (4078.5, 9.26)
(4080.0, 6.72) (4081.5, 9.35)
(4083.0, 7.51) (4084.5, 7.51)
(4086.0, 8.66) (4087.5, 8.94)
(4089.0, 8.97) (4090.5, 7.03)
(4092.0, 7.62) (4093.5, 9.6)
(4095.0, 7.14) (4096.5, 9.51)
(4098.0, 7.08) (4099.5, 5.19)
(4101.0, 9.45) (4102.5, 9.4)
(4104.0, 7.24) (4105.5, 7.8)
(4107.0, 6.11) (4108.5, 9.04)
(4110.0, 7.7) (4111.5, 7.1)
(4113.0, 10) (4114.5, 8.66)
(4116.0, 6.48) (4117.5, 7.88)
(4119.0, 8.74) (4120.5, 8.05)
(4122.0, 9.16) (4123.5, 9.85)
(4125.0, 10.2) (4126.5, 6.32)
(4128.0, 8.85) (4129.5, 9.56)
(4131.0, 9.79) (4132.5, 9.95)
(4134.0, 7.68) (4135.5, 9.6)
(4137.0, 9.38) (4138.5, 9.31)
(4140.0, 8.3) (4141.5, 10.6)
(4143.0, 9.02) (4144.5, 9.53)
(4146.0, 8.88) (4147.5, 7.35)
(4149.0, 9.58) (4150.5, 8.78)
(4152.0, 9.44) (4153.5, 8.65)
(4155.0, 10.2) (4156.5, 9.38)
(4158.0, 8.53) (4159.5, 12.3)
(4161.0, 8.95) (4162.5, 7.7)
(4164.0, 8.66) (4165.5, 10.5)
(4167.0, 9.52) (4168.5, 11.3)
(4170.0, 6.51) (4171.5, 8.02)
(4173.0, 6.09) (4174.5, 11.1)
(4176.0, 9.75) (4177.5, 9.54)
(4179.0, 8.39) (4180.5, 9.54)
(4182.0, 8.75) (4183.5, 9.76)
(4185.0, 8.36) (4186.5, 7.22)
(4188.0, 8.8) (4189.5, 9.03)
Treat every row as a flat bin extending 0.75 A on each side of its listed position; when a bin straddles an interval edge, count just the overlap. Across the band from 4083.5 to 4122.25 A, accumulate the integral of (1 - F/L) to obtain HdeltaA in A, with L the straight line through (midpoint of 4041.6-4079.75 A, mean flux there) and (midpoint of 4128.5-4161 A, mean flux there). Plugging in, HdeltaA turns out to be 5.7 A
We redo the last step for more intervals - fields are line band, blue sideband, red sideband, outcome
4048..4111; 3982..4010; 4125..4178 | 3.53 A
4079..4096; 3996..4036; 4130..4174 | 2.74 A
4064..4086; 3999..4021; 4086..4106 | -0.72 A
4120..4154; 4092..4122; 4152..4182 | -1.75 A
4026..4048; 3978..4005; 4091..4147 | -4.17 A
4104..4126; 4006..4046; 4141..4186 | 3.18 A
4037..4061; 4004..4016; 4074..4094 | -1.14 A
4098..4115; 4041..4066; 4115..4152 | 2.34 A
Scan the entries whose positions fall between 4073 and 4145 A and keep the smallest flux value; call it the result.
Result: 5.19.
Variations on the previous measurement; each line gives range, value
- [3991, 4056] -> 5.96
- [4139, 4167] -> 7.35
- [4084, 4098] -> 7.03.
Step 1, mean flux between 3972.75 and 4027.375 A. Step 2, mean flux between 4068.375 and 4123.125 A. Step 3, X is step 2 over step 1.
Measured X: 0.88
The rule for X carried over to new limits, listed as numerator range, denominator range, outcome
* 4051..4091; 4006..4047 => 0.84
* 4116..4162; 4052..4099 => 1.03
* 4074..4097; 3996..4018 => 0.82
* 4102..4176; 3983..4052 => 0.88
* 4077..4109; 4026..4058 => 0.79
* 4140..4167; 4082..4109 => 1.16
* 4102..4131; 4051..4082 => 0.91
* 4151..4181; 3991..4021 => 0.92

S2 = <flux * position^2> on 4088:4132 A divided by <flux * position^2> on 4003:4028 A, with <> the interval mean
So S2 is 0.80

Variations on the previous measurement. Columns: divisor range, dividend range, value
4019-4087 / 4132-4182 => 0.99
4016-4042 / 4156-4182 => 0.93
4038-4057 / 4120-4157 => 0.93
